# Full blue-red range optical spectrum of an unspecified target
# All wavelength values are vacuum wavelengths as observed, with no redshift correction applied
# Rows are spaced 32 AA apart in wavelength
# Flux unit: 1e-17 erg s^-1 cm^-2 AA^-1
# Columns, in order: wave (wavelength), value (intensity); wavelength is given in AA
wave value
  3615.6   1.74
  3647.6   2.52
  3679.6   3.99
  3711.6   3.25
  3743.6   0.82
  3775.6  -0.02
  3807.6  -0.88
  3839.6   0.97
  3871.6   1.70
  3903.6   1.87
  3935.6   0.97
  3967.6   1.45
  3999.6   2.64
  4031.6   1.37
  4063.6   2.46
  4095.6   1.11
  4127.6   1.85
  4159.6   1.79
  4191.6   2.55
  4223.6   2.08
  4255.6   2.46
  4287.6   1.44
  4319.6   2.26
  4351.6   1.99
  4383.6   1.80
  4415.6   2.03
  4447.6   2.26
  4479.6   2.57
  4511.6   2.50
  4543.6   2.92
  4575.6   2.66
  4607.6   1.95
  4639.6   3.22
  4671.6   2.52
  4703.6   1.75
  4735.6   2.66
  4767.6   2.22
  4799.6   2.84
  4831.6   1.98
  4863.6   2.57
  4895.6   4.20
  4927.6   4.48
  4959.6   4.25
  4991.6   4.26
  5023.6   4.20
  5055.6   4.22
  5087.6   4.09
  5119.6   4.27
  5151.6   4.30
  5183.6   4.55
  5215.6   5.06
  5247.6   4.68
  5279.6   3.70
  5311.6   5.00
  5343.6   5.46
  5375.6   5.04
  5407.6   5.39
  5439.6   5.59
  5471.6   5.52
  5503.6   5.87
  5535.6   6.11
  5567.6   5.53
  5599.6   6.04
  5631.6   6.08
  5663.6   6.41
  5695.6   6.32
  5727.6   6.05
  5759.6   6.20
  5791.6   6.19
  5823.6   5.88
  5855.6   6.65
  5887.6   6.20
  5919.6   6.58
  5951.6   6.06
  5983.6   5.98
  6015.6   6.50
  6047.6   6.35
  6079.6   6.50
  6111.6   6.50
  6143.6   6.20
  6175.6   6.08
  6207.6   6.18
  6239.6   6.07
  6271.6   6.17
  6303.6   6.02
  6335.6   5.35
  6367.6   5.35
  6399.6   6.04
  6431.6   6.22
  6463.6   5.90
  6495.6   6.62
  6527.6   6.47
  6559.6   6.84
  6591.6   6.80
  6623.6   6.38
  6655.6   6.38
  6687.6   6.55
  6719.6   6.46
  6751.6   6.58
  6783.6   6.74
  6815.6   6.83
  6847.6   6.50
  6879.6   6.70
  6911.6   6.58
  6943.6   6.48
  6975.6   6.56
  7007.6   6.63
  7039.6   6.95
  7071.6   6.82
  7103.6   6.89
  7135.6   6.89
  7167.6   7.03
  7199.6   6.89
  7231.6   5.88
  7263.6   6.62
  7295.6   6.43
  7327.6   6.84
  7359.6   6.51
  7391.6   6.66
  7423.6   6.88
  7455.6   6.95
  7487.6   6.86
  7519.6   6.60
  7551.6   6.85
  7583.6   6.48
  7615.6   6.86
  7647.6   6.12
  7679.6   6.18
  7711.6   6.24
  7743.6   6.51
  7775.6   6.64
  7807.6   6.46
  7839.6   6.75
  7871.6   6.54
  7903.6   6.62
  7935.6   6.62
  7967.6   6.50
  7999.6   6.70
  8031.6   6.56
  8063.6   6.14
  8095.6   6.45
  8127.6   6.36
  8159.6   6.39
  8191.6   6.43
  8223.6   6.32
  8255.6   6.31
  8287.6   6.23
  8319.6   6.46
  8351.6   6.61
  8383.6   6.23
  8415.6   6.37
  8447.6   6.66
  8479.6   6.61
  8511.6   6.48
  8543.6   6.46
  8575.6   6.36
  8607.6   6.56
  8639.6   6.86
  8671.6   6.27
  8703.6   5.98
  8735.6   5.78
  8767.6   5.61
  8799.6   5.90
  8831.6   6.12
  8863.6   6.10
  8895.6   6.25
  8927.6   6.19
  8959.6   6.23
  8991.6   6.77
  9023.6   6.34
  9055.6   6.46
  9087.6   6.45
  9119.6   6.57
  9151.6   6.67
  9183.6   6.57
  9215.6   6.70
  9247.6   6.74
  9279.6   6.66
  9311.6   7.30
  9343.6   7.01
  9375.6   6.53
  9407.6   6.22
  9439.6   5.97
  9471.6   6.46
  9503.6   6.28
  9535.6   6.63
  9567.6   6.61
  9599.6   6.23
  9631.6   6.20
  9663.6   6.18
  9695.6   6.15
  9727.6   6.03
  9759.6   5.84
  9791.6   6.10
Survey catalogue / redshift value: 0.227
